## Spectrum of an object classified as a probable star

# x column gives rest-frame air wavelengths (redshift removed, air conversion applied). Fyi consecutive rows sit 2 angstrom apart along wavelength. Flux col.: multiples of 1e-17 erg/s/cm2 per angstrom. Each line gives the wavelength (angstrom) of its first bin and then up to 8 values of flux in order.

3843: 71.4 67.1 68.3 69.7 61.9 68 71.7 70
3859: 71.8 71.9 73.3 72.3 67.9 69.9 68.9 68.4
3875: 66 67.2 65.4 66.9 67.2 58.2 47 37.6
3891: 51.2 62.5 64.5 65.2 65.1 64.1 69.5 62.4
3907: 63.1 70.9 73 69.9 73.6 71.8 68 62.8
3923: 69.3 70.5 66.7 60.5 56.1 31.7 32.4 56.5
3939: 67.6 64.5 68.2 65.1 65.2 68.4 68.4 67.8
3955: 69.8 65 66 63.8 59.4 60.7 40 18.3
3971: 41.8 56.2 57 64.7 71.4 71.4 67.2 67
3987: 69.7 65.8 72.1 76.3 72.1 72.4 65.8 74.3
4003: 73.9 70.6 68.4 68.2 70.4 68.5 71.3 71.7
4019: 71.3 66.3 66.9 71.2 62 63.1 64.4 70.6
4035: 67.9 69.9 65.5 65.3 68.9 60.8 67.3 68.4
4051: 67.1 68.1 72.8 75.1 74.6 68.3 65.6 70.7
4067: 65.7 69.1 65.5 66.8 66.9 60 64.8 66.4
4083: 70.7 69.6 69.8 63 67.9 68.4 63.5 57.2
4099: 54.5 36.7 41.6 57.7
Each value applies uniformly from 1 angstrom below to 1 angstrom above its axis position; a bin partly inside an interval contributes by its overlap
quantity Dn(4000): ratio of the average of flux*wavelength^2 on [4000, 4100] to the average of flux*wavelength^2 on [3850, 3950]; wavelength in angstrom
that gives 1.1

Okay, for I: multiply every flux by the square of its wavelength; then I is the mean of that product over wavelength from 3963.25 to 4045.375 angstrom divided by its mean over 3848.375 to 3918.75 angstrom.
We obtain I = 1.1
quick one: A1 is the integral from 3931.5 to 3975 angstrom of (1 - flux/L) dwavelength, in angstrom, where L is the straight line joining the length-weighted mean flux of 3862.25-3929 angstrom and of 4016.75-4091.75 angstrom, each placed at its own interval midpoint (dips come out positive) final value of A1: 6.0 angstrom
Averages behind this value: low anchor 65.4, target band 57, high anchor 67.6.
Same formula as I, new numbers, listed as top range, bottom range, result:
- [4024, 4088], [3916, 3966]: 1.14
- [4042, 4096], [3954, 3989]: 1.19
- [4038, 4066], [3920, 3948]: 1.21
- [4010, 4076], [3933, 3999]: 1.14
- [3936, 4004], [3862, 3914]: 1.03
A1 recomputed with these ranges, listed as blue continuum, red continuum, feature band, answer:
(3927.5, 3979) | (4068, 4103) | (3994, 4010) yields -3.0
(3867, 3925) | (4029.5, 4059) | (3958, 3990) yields 3.7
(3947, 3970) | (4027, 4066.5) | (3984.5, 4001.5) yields -2.2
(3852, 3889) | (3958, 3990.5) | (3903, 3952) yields -1.0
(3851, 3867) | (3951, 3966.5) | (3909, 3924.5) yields -0.7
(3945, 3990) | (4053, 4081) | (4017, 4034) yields -0.5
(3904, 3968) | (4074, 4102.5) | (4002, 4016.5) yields -1.7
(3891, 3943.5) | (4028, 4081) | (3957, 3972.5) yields 3.2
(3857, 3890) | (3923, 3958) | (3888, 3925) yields -0.9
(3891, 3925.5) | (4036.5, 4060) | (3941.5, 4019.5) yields 3.0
